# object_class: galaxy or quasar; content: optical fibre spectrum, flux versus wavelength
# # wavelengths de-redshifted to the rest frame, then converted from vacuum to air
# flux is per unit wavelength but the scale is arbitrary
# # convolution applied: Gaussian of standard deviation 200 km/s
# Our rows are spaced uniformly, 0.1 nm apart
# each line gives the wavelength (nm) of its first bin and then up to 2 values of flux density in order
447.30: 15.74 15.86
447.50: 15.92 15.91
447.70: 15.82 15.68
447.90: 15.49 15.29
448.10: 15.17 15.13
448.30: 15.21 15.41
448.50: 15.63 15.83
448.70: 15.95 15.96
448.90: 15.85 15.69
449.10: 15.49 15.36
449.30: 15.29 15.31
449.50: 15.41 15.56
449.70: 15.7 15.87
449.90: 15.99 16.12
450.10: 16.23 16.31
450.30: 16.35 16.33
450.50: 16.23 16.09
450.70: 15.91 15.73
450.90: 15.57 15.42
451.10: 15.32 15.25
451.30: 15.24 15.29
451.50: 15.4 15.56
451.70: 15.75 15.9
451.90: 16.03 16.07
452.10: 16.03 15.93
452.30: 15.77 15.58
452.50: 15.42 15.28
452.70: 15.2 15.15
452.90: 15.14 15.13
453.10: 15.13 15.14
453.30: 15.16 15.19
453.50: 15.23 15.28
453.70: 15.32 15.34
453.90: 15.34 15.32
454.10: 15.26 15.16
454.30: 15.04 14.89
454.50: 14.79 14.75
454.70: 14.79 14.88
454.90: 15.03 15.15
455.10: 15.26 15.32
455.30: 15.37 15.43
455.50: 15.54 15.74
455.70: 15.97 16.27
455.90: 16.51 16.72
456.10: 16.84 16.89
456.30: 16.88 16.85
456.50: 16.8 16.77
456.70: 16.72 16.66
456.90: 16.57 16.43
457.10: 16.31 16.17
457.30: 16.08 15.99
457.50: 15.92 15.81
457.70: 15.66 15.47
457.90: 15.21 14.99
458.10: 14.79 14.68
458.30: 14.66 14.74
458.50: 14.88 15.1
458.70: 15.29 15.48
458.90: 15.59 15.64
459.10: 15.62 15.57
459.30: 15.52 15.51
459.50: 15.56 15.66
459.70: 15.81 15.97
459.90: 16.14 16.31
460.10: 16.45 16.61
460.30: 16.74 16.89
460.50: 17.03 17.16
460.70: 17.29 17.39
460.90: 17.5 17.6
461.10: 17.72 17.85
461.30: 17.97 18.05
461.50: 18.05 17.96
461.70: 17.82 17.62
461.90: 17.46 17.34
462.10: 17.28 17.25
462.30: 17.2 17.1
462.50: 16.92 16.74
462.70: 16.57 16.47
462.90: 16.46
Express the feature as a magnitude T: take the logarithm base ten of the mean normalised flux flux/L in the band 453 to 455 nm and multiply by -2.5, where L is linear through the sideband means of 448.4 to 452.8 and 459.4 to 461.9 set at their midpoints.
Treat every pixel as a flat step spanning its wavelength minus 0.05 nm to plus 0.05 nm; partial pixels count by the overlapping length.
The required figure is 0.07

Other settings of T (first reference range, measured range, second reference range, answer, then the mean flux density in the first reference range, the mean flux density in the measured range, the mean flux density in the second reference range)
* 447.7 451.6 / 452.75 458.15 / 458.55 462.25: 0.04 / 15.7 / 15.7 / 16.7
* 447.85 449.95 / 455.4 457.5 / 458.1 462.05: -0.02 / 15.6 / 16.4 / 16.4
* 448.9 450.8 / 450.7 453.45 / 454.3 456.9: 0.03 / 15.8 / 15.5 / 15.9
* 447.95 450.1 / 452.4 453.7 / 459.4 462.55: 0.06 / 15.6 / 15.2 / 17.1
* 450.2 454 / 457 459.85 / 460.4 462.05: 0.10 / 15.6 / 15.5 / 17.6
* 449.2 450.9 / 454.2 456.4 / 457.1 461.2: 0.02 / 15.9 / 15.6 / 16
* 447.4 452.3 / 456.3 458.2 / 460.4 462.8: 0.05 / 15.7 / 16.1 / 17.4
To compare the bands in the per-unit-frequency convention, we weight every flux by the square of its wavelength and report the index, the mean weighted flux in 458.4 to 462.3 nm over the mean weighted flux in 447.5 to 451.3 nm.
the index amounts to 1.11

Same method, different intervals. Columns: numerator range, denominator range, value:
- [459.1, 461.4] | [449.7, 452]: 1.10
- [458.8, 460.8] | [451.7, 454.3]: 1.08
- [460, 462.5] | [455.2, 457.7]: 1.09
